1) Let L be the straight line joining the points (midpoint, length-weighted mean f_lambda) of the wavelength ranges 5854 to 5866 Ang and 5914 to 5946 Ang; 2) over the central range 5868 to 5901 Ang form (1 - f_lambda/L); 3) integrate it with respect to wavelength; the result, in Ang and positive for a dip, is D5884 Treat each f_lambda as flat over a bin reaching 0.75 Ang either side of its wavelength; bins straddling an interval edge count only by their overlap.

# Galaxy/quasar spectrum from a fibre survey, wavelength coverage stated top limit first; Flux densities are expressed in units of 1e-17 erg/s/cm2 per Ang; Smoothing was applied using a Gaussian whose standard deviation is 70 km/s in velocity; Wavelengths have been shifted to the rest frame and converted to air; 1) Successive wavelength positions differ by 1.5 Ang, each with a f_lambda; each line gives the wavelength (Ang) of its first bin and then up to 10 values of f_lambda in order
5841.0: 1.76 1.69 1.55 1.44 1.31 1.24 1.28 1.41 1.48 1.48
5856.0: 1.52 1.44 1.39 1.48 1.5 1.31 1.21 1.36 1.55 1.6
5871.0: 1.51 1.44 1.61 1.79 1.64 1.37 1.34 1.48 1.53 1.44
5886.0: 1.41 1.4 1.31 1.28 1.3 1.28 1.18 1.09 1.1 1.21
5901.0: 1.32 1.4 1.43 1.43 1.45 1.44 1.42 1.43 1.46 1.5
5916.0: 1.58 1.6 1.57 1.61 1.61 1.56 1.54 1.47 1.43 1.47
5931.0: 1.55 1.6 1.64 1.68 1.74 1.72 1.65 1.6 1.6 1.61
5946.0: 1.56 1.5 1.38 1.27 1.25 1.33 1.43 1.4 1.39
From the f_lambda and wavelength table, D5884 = 1.66 Ang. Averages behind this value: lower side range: 1.41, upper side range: 1.59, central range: 1.4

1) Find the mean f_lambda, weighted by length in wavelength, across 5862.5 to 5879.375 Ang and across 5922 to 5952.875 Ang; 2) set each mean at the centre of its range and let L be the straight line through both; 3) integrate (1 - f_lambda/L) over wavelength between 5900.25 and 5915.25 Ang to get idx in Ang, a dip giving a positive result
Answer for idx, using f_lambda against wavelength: 0.9 Ang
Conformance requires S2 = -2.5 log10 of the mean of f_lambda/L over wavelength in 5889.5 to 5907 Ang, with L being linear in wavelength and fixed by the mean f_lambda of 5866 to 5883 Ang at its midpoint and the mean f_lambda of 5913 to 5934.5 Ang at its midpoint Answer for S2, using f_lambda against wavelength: 0.194 mag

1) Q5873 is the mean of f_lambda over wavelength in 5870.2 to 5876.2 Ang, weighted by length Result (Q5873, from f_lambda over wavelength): 1.59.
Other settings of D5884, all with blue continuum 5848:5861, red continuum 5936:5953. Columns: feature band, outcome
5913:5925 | -0.53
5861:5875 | -0.27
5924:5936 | -0.24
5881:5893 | 0.56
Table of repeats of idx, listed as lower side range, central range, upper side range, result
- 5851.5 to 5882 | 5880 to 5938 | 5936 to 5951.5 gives 2.9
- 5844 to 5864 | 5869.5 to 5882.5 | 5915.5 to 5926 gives -0.5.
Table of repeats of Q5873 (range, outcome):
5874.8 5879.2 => 1.6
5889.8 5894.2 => 1.29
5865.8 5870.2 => 1.5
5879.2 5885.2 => 1.45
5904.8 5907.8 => 1.44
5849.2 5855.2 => 1.41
